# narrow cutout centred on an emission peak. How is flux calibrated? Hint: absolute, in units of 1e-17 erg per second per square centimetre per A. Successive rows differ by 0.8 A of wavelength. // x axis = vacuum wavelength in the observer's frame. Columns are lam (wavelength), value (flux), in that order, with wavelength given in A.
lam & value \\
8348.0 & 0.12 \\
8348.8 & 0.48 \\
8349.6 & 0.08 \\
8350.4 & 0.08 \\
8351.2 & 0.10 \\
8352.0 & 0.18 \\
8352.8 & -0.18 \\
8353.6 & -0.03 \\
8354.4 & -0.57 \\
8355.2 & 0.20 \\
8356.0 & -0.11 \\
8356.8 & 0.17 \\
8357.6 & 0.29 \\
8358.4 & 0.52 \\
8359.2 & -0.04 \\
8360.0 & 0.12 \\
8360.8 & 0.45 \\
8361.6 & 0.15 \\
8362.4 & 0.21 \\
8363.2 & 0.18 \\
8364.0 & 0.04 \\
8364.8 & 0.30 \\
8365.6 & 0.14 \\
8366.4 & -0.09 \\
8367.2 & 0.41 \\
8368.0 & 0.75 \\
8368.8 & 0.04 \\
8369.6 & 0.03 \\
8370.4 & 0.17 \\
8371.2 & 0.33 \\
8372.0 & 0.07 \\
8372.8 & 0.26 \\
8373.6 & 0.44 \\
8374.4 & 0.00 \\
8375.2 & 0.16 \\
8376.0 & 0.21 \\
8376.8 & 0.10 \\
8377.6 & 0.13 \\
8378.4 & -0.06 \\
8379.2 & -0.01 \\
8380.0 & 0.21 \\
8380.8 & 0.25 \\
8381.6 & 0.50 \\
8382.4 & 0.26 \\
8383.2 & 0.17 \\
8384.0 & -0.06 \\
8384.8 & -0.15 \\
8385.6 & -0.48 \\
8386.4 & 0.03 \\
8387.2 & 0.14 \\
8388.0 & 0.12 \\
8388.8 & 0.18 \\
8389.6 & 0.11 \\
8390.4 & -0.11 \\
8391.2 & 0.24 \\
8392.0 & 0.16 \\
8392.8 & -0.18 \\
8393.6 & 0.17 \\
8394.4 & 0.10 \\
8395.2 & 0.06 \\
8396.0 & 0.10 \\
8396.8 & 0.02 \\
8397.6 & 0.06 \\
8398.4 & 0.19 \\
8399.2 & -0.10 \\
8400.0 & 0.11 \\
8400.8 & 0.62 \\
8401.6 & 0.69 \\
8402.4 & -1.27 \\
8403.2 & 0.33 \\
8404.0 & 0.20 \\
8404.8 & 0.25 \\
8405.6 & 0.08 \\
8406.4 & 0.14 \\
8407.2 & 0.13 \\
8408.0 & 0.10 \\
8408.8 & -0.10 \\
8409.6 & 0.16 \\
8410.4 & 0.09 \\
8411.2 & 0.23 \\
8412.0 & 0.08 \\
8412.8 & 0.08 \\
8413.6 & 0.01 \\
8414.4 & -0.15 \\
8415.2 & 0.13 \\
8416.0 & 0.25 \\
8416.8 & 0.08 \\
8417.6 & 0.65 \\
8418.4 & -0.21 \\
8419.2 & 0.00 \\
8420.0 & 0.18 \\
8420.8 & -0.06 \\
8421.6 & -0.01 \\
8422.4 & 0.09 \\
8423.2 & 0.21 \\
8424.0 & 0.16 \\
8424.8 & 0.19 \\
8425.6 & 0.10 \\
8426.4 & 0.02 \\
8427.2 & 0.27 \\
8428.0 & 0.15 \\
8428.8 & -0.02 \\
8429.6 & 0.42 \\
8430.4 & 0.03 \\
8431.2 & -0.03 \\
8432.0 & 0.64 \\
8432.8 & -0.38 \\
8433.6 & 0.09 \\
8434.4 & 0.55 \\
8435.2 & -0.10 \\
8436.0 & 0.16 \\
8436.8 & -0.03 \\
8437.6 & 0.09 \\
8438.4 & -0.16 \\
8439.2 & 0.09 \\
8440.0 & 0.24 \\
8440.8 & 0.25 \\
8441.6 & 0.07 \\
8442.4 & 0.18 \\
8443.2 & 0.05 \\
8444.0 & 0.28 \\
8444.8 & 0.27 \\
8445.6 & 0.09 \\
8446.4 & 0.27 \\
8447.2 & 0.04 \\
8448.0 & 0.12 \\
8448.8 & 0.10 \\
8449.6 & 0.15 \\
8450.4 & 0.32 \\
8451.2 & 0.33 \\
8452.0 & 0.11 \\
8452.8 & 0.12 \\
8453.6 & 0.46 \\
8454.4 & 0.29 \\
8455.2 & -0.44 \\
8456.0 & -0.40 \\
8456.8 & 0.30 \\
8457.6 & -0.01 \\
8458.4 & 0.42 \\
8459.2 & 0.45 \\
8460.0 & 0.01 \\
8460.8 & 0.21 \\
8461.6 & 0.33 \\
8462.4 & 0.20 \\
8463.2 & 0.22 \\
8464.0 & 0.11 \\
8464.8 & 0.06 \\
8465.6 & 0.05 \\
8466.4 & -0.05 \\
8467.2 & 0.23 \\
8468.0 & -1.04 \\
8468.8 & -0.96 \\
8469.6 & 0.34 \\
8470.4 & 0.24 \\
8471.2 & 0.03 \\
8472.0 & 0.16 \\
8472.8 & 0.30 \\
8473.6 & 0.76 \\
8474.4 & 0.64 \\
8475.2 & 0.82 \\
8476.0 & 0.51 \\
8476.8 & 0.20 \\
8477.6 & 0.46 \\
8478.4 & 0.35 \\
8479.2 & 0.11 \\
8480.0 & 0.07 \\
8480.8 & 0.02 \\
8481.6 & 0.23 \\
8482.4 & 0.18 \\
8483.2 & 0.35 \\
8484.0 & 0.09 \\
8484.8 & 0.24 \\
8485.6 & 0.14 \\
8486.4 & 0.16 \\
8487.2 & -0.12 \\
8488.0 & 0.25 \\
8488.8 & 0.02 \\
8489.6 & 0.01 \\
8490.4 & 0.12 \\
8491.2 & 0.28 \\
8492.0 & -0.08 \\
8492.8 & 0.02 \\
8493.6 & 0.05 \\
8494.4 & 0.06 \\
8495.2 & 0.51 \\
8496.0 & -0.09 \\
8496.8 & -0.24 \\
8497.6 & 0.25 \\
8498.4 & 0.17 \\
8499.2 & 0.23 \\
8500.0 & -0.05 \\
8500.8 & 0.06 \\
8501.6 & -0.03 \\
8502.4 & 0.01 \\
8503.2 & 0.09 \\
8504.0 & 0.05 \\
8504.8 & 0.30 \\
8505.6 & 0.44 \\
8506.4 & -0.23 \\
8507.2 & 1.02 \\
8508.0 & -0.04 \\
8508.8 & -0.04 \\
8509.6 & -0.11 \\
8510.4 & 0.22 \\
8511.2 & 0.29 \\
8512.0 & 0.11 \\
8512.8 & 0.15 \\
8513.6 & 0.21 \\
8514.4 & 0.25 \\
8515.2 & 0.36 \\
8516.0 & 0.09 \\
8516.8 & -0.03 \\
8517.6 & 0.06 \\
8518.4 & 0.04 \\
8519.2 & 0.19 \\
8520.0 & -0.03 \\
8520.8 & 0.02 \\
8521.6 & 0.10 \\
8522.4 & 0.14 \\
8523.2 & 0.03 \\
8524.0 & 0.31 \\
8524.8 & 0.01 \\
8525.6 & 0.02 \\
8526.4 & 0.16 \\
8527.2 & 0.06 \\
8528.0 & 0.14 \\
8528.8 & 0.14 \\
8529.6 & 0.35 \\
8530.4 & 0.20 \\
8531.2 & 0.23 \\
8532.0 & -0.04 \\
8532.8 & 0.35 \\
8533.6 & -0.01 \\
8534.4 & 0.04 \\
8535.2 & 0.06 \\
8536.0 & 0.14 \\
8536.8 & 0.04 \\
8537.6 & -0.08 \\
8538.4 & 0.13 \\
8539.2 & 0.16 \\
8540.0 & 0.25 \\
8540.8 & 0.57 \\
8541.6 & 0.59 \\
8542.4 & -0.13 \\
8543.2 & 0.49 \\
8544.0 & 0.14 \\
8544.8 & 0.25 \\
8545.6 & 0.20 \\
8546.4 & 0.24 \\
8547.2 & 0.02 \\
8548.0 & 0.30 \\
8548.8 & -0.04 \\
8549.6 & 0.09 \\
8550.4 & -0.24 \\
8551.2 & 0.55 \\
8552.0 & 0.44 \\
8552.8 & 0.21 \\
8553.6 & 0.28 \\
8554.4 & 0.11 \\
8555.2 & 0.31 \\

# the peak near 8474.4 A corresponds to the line H-beta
